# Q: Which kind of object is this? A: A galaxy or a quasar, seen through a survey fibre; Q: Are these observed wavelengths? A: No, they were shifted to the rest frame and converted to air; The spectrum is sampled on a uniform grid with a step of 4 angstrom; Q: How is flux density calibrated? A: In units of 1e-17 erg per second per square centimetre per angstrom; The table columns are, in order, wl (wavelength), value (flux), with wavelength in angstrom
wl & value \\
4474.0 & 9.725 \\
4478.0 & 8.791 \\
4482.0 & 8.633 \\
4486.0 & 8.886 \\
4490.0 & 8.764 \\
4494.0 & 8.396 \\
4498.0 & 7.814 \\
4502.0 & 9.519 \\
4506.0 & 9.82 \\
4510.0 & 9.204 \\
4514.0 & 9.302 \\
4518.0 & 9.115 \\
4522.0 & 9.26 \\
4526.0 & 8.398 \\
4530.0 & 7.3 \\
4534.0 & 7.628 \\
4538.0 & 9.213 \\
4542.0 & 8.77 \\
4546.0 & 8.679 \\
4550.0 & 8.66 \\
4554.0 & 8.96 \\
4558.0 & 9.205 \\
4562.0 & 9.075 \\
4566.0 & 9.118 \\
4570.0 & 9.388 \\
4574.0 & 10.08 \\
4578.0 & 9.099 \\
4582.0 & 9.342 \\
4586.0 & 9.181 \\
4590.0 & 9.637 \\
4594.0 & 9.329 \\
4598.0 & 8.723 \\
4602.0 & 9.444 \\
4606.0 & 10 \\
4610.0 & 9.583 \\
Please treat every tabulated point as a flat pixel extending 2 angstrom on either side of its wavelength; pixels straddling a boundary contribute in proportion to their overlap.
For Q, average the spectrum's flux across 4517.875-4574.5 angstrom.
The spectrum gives 8.82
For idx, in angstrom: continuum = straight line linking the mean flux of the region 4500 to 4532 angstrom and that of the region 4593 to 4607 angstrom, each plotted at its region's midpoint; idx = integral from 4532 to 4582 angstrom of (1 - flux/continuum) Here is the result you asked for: 0.8 angstrom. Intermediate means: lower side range 8.99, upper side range 9.33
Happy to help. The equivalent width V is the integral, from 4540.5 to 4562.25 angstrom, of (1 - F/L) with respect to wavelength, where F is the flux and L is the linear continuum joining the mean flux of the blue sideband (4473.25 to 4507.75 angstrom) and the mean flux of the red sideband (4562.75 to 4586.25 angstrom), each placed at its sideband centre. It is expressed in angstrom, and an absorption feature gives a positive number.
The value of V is 0.8 angstrom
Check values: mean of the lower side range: 8.89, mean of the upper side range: 9.37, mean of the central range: 8.88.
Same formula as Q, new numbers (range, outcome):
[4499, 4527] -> 9.21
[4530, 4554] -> 8.51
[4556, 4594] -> 9.35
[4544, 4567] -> 8.94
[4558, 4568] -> 9.12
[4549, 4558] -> 8.91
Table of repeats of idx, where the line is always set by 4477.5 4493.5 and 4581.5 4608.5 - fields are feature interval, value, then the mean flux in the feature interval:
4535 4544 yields 0.2 angstrom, 8.84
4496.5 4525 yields -0.8 angstrom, 9.14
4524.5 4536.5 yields 1.6 angstrom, 7.81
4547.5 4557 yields 0.3 angstrom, 8.84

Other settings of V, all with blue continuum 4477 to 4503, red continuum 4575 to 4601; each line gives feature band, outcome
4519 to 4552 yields 1.6 angstrom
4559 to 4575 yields -0.4 angstrom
